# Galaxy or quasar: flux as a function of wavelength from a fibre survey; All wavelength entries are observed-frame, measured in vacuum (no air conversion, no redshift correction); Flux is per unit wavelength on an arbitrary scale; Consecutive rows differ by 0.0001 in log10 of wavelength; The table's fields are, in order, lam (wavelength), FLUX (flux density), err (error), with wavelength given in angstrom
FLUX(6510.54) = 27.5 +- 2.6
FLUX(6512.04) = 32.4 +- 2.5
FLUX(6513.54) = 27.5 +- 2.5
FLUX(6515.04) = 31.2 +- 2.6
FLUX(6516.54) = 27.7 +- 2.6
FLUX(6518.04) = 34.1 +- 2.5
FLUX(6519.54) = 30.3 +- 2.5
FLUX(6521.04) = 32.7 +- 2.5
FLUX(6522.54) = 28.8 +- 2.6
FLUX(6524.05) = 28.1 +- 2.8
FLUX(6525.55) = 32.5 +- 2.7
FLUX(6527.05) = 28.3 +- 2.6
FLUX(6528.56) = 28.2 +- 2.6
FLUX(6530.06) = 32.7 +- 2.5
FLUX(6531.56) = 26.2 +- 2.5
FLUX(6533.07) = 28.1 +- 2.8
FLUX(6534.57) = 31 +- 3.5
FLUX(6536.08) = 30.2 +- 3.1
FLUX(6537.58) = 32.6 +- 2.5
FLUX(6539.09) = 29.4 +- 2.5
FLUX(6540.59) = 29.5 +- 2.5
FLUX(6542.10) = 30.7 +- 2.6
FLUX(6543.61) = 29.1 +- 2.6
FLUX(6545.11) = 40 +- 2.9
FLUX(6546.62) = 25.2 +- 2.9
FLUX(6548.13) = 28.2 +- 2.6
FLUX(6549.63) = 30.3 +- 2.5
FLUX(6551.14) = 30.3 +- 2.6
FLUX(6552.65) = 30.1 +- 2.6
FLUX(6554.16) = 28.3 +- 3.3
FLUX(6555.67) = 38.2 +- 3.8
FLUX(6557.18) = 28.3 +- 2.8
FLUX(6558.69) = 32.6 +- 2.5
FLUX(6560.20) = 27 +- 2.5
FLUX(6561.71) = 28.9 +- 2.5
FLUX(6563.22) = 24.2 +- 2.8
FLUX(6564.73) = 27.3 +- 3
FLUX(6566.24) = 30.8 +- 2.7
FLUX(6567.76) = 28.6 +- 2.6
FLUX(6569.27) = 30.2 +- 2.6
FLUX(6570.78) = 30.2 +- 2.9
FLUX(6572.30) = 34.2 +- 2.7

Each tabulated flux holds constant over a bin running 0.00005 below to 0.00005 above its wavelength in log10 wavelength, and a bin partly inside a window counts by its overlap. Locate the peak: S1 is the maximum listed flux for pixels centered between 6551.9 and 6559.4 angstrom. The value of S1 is 38.2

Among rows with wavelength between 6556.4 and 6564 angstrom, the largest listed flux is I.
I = 32.6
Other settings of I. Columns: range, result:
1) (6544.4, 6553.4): 40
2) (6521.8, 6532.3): 32.7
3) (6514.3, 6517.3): 31.2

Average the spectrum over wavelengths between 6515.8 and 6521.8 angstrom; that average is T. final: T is 31.2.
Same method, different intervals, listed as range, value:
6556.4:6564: 28.2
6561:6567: 27.8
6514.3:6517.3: 29.5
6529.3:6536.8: 29.6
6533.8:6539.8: 30.8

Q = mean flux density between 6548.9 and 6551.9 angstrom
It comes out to 30.3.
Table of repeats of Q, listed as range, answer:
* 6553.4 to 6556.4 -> 33.2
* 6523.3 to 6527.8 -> 29.7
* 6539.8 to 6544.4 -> 29.9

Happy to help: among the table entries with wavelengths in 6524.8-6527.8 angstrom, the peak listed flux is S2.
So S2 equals 32.5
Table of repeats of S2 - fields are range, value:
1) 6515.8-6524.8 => 34.1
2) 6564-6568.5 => 30.8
